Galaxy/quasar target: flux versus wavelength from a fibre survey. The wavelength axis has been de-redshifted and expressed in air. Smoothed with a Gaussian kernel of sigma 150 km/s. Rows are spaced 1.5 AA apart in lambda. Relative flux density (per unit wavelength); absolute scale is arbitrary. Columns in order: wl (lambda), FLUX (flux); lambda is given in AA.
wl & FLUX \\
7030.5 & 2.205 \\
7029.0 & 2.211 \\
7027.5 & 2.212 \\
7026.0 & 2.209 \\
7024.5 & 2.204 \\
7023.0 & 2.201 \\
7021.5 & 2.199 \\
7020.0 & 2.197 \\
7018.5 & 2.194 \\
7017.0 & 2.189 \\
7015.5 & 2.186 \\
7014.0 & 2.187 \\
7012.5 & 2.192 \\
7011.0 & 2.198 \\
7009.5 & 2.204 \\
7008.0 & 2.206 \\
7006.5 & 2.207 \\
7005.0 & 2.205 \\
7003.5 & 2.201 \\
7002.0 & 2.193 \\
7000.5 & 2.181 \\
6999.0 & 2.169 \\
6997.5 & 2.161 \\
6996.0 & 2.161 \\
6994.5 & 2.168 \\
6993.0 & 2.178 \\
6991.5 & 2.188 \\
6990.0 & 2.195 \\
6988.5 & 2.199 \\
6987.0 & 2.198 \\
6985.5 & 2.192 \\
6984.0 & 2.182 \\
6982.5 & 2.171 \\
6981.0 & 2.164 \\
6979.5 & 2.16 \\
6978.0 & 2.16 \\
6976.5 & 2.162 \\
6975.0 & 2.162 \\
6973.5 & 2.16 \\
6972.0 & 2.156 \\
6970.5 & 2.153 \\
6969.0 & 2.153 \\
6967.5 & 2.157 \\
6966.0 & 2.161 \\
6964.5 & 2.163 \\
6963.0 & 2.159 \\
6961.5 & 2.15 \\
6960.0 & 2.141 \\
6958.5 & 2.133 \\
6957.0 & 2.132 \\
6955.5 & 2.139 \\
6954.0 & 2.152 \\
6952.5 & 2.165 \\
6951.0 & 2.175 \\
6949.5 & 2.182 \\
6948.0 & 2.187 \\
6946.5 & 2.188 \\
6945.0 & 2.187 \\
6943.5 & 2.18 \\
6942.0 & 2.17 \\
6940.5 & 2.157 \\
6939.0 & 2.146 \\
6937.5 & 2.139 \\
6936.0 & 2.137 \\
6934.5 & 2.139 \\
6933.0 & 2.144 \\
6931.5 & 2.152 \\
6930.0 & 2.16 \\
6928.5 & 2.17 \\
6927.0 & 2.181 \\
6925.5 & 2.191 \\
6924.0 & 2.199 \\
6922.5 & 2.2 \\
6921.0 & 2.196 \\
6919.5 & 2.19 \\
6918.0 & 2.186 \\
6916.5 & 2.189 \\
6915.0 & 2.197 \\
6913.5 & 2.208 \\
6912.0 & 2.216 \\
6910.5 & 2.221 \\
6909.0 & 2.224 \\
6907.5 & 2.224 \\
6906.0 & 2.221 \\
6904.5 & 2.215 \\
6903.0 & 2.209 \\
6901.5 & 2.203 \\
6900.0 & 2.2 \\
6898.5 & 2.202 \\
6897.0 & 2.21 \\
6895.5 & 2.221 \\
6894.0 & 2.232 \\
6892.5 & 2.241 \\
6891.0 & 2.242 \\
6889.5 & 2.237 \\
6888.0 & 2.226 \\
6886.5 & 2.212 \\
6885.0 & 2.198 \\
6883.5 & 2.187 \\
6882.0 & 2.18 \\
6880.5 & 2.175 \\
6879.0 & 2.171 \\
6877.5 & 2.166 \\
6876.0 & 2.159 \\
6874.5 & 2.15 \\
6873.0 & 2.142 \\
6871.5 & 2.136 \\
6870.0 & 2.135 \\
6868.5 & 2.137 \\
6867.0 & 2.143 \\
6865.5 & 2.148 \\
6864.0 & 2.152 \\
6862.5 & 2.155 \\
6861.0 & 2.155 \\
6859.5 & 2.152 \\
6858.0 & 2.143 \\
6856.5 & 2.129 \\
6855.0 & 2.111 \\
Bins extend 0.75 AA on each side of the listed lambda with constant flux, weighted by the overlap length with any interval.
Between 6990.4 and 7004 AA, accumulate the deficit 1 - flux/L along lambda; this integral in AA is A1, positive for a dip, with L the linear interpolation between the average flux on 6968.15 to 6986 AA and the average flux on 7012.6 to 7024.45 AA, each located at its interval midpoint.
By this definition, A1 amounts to 0.0 AA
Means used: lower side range 2.16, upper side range 2.19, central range 2.18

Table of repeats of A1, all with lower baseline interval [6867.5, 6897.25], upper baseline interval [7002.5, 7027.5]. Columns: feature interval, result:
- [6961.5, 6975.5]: 0.2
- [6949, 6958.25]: 0.2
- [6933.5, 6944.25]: 0.2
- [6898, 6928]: -0.2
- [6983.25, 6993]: 0.0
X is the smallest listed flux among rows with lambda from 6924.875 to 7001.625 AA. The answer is 2.132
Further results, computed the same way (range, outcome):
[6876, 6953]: 2.137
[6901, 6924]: 2.186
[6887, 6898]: 2.21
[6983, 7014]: 2.161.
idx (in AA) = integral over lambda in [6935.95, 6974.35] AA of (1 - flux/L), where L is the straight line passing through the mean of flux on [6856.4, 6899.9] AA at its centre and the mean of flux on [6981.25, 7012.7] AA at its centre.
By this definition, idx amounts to 0.4 AA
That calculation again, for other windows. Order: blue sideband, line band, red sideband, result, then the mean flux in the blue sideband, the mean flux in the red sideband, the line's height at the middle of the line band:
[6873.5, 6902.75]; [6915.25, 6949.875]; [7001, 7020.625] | 0.4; 2.2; 2.2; 2.2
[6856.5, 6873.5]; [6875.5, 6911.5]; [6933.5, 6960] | -1.0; 2.14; 2.16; 2.15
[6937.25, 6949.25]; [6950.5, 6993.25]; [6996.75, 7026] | 0.3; 2.17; 2.19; 2.18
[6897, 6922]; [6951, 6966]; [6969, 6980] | 0.1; 2.21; 2.16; 2.17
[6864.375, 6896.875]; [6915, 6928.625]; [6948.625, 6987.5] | -0.1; 2.18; 2.16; 2.17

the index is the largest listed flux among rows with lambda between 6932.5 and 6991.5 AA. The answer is 2.199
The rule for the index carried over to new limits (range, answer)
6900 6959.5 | 2.224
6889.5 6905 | 2.242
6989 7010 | 2.207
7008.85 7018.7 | 2.204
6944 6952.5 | 2.188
